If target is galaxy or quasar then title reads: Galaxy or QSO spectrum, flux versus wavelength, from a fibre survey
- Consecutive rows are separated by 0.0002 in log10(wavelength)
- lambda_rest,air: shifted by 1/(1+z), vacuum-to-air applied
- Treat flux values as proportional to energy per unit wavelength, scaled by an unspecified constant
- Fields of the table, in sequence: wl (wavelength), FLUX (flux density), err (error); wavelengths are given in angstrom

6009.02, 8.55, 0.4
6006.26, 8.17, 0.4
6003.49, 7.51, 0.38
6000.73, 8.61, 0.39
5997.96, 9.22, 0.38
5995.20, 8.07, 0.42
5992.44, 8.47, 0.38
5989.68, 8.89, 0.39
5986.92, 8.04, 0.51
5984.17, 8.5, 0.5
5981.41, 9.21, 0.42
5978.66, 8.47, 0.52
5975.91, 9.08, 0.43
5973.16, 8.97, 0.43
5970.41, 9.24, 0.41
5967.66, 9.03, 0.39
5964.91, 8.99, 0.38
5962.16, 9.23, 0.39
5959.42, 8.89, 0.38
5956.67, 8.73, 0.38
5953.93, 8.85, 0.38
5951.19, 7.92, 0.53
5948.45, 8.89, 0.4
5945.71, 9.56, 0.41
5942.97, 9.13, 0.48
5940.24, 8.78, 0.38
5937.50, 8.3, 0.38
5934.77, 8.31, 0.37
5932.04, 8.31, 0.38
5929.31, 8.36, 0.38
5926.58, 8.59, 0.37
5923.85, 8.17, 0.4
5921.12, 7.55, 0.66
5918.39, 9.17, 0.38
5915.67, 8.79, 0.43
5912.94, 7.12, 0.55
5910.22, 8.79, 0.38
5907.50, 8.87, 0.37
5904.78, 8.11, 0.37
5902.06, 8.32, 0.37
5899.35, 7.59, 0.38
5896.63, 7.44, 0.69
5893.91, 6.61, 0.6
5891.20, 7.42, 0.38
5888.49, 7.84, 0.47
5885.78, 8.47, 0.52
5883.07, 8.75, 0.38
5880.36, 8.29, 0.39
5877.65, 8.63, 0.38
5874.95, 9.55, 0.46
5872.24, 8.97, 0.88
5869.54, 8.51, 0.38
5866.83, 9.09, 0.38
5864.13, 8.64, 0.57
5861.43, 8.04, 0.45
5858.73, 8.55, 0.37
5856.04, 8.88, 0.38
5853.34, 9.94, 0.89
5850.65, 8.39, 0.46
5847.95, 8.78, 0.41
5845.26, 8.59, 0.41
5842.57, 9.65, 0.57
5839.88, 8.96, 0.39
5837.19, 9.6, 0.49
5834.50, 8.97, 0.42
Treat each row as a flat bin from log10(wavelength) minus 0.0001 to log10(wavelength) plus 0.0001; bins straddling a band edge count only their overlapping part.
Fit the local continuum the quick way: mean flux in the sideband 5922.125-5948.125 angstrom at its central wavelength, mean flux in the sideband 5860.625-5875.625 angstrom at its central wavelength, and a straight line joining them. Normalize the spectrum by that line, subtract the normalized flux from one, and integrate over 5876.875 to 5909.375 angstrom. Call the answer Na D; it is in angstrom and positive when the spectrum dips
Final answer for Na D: 2.6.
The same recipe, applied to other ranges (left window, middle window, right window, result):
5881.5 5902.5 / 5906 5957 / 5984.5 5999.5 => -2.8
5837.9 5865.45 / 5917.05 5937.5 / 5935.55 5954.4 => 1.0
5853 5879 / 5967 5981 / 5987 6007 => -0.8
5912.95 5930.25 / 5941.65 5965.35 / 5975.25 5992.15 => -1.1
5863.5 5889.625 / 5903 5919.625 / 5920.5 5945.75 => 0.2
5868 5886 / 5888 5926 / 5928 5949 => 3.2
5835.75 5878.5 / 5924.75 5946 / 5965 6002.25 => 0.5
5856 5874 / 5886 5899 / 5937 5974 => 1.9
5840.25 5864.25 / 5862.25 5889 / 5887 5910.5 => -1.1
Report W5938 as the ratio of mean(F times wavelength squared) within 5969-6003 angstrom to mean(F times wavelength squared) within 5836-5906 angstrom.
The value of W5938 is 1.06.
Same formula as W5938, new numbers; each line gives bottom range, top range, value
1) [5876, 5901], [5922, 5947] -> 1.10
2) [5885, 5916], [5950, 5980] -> 1.14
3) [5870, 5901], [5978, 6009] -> 1.08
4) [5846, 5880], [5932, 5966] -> 1.03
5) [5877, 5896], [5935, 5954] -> 1.12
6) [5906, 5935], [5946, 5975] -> 1.08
